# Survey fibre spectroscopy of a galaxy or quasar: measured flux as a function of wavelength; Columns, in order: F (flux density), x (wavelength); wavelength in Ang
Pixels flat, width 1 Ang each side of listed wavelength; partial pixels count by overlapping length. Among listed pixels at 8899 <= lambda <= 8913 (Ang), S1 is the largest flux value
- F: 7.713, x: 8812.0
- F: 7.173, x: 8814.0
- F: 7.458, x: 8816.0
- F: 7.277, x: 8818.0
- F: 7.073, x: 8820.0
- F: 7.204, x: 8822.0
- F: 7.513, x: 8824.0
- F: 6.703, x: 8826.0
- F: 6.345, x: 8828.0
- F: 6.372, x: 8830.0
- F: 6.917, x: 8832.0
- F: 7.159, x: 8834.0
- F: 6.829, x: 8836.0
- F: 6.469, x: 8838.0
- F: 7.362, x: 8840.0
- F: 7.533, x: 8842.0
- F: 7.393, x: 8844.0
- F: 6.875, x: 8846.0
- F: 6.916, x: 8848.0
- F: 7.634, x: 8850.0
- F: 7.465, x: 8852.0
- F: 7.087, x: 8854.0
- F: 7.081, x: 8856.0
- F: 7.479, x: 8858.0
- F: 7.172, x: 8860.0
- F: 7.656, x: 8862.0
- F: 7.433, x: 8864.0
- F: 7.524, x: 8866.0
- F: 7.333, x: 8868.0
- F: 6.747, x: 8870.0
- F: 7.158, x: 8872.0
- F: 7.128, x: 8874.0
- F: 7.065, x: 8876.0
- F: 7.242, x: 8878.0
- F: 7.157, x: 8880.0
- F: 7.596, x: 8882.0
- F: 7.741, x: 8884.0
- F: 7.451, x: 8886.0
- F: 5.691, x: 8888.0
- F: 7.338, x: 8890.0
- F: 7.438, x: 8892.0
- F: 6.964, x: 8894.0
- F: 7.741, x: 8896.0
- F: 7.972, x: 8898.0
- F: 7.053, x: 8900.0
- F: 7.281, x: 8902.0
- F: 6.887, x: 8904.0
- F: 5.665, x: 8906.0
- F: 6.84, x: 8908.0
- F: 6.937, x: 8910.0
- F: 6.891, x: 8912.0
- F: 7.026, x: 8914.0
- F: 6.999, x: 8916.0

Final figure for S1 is 7.281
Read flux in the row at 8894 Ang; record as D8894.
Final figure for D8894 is 6.964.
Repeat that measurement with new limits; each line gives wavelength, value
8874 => 7.128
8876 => 7.065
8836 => 6.829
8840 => 7.362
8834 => 7.159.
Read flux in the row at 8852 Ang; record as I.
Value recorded 7.465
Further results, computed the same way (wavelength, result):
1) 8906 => 5.665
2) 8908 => 6.84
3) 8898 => 7.972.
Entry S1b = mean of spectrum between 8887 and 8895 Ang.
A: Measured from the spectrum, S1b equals 6.86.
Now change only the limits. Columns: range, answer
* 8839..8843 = 7.45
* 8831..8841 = 6.95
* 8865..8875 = 7.18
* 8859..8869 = 7.42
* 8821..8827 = 7.14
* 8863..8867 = 7.48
